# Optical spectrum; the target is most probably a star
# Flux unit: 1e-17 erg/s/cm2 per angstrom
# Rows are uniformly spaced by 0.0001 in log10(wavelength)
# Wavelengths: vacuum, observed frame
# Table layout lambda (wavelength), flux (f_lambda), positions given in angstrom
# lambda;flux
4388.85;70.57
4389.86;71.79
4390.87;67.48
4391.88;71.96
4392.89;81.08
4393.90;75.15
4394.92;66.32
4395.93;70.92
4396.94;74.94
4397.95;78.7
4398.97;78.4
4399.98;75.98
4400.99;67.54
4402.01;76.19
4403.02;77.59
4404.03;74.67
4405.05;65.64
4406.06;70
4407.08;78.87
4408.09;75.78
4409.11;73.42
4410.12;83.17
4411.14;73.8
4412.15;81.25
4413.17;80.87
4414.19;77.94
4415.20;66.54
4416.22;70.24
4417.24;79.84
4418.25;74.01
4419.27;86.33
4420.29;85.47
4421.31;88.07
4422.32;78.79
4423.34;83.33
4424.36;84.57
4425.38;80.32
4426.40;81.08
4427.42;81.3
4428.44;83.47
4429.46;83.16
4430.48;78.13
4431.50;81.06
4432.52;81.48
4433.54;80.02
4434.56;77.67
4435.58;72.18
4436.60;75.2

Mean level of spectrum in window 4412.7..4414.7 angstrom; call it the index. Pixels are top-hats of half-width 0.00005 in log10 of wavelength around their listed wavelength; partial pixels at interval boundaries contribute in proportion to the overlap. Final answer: 79.4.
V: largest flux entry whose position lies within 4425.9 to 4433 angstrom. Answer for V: 83.47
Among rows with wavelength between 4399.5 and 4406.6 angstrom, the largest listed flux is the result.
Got 77.59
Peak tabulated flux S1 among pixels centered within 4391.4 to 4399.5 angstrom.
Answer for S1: 81.08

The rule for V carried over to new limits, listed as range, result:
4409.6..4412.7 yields 83.17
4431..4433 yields 81.48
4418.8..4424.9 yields 88.07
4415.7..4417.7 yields 79.84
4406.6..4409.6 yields 78.87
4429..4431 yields 83.16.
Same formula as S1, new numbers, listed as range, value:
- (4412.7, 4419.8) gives 86.33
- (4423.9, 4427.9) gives 84.57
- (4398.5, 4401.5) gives 78.4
